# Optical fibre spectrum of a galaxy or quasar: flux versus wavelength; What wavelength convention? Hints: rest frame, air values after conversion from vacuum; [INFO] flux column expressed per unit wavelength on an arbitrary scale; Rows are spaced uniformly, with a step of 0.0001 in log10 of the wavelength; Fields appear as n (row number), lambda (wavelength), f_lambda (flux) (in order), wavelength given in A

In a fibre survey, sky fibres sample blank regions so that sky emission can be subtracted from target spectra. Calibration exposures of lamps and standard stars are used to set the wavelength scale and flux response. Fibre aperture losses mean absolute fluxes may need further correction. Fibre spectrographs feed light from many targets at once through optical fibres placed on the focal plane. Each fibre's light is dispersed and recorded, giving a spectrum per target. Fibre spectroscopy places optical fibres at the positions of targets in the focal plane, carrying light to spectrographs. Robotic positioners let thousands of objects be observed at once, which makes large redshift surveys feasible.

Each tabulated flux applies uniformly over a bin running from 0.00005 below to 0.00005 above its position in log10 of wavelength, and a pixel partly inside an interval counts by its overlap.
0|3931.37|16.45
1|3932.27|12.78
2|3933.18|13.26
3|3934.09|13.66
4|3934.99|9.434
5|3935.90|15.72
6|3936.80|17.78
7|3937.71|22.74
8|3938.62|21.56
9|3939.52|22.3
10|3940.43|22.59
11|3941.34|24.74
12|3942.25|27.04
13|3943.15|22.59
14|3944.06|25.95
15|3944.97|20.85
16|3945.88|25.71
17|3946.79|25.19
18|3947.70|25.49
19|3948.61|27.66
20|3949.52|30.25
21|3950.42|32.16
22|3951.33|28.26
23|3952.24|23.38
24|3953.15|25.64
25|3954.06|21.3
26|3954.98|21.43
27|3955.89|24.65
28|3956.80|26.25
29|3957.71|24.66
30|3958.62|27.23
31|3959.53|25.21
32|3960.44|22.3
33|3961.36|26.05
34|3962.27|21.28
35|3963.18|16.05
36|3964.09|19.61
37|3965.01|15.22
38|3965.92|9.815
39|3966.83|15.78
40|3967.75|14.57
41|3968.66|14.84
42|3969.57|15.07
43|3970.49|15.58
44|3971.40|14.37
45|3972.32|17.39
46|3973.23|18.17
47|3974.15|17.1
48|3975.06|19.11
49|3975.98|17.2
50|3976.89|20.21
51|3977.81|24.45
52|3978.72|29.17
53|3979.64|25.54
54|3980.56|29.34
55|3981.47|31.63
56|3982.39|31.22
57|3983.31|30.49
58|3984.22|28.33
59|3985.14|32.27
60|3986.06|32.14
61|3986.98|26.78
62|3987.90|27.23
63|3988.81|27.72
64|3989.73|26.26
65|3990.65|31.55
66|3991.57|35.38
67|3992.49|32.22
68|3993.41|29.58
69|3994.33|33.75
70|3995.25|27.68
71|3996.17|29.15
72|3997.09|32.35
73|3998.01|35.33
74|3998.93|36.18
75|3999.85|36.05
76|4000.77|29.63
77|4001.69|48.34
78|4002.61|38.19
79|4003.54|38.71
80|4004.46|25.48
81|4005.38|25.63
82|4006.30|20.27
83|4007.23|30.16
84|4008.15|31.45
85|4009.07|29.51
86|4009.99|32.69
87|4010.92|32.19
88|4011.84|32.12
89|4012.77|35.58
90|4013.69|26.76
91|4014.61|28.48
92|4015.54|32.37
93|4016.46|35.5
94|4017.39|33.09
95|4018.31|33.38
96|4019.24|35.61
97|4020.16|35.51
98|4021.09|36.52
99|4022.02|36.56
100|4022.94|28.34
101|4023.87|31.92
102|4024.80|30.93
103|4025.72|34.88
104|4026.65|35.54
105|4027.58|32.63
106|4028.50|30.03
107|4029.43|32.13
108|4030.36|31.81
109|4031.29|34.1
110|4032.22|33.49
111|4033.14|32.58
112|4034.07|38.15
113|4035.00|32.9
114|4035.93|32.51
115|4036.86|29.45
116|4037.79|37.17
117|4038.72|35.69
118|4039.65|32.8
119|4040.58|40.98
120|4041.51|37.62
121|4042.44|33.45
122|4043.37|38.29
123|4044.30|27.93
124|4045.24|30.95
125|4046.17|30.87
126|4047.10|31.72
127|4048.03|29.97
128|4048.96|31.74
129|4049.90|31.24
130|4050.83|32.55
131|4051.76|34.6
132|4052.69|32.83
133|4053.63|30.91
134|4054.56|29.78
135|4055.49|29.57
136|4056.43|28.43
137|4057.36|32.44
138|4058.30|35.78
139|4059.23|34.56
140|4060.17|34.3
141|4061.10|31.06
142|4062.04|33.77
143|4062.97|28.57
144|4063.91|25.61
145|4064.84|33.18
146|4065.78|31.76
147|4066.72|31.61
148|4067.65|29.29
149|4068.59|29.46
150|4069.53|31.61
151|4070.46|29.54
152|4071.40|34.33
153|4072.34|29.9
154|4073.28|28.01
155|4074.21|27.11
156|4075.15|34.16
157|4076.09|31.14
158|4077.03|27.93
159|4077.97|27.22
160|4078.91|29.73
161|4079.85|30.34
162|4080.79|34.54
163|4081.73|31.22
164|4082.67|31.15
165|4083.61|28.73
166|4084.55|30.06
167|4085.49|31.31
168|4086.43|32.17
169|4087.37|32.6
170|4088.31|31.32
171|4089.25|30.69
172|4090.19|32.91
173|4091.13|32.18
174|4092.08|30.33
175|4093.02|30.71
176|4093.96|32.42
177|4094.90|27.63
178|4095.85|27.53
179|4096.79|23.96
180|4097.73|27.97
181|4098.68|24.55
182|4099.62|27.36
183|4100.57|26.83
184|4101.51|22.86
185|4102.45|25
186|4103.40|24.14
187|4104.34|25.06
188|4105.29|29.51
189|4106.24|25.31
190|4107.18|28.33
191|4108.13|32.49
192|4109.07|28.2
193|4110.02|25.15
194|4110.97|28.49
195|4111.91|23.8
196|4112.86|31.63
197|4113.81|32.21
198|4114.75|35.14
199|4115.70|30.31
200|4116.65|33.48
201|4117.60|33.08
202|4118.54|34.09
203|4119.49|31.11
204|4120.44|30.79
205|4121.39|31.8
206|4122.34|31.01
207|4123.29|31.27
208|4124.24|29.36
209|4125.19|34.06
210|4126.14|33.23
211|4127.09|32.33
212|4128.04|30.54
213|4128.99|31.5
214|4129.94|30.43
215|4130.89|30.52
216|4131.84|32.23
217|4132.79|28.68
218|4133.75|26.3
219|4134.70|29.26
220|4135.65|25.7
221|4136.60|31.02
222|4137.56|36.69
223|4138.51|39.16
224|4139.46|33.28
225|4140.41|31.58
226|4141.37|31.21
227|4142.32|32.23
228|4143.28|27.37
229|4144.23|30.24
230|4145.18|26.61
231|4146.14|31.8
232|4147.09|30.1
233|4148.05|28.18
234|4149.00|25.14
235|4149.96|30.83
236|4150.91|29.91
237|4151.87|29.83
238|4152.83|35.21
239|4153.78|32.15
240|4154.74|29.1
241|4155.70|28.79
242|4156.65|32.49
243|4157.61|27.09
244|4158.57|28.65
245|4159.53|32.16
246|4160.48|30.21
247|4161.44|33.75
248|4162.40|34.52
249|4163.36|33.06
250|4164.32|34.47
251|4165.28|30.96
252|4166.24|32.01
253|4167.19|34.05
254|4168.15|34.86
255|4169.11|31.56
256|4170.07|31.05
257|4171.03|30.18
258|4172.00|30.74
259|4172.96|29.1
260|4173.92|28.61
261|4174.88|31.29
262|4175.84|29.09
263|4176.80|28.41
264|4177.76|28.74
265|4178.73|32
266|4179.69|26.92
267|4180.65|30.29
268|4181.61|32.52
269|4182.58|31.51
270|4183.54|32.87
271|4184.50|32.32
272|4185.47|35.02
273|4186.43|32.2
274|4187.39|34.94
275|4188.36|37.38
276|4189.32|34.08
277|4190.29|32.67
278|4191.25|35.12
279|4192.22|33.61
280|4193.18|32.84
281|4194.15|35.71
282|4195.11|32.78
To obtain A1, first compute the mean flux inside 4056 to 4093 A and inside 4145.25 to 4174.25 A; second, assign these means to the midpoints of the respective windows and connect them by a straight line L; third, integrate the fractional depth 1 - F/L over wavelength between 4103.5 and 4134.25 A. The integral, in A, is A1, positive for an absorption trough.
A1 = 0.7 A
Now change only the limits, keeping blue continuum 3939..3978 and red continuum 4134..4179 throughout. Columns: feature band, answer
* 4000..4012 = -4.1 A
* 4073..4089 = -1.8 A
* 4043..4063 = -4.5 A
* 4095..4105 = 0.9 A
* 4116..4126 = -0.9 A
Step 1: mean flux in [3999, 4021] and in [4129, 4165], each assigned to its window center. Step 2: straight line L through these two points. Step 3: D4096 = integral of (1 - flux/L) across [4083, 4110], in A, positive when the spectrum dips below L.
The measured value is 2.5 A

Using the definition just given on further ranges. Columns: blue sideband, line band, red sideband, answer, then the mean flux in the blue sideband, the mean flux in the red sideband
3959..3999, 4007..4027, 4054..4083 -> -4.1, 24.5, 30.9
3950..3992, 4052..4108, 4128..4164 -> -3.9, 23.5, 30.7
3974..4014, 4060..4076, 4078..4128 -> -0.5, 29.9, 29.8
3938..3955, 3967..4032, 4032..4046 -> 2.5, 25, 34.2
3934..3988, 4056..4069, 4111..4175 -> -1.9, 22.7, 31.1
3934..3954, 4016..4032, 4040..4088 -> -2.6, 23.4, 31.5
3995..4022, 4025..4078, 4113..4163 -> 0.0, 32.6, 31.1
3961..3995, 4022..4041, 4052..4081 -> -3.7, 23.6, 30.9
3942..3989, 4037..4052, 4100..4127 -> -3.8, 23.4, 29.6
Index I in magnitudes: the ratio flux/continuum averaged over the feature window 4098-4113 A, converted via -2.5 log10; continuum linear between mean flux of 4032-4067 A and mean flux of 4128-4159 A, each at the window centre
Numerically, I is 0.17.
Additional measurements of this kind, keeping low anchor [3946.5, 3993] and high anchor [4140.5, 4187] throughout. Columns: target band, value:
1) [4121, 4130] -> -0.07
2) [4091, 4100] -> 0.00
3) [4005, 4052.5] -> -0.24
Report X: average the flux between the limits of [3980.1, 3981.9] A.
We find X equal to 30.6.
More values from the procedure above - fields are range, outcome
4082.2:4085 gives 30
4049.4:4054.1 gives 32.4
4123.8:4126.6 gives 32.2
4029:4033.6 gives 32.8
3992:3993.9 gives 31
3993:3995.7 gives 30.4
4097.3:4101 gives 26.6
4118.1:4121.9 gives 31.9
